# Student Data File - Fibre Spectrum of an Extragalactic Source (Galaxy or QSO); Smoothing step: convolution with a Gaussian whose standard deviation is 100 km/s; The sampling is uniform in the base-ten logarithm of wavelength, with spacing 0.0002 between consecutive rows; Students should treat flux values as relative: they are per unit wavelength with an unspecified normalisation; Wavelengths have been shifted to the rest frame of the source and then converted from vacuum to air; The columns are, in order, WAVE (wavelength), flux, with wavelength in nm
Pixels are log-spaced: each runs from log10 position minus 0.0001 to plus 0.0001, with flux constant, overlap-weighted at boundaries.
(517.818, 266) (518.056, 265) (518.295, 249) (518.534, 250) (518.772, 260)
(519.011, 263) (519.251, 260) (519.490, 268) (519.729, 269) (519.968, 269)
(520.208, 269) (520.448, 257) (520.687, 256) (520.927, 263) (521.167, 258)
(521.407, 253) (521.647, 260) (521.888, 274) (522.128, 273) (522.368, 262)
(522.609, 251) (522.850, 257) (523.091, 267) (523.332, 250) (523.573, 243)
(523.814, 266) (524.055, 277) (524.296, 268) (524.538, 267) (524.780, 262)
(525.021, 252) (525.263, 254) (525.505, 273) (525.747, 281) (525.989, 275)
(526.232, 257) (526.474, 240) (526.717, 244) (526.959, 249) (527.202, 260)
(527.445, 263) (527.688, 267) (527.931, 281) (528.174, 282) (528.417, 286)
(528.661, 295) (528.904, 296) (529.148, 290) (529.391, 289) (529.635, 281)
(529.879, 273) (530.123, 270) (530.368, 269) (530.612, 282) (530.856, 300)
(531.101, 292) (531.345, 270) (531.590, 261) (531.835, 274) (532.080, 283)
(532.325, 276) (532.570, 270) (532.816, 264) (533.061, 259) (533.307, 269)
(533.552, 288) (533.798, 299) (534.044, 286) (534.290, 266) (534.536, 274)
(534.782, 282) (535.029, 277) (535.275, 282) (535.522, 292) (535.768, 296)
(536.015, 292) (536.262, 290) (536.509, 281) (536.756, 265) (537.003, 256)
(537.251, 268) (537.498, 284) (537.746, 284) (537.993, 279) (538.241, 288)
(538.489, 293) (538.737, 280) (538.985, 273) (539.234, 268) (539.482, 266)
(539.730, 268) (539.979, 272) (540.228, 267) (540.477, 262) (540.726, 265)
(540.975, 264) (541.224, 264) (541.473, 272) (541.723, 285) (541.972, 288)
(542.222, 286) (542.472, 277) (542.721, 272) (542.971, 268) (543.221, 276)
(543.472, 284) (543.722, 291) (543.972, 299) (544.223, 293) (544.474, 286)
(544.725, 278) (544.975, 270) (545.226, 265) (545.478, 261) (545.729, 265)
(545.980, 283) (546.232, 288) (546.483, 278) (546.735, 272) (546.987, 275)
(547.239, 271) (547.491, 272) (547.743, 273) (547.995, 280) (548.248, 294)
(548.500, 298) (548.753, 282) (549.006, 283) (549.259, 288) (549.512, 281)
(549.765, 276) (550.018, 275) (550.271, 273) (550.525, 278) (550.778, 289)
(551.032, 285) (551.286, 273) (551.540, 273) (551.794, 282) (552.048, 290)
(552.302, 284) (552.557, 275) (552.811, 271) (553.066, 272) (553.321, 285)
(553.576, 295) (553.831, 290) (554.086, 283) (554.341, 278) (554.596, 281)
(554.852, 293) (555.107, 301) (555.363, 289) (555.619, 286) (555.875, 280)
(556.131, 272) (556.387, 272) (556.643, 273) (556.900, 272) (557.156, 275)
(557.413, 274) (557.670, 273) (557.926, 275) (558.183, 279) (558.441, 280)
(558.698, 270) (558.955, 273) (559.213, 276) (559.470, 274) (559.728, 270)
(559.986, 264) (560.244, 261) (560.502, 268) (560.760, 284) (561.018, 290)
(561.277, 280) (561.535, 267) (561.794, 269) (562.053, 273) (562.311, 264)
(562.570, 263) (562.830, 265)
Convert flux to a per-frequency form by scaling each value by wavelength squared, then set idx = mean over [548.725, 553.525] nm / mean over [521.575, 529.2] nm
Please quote 1.16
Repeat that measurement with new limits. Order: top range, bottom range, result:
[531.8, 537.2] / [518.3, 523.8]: 1.12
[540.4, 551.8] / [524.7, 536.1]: 1.07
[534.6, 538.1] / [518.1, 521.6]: 1.15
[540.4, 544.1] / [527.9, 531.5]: 1.02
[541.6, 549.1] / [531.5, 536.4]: 1.05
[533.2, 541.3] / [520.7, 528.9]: 1.10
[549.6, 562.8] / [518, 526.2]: 1.20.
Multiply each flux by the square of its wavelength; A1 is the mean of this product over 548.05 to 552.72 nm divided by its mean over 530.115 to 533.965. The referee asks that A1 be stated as 1.09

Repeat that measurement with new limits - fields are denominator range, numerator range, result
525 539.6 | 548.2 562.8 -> 1.10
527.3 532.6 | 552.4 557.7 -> 1.10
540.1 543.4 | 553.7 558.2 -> 1.08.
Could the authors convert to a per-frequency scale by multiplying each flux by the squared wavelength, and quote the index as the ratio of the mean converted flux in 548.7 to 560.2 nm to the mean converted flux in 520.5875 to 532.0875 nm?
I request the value 1.2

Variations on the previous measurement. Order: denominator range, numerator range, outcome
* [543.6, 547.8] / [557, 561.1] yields 1.04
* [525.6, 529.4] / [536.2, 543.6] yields 1.06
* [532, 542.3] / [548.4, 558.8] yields 1.08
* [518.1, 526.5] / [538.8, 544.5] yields 1.13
